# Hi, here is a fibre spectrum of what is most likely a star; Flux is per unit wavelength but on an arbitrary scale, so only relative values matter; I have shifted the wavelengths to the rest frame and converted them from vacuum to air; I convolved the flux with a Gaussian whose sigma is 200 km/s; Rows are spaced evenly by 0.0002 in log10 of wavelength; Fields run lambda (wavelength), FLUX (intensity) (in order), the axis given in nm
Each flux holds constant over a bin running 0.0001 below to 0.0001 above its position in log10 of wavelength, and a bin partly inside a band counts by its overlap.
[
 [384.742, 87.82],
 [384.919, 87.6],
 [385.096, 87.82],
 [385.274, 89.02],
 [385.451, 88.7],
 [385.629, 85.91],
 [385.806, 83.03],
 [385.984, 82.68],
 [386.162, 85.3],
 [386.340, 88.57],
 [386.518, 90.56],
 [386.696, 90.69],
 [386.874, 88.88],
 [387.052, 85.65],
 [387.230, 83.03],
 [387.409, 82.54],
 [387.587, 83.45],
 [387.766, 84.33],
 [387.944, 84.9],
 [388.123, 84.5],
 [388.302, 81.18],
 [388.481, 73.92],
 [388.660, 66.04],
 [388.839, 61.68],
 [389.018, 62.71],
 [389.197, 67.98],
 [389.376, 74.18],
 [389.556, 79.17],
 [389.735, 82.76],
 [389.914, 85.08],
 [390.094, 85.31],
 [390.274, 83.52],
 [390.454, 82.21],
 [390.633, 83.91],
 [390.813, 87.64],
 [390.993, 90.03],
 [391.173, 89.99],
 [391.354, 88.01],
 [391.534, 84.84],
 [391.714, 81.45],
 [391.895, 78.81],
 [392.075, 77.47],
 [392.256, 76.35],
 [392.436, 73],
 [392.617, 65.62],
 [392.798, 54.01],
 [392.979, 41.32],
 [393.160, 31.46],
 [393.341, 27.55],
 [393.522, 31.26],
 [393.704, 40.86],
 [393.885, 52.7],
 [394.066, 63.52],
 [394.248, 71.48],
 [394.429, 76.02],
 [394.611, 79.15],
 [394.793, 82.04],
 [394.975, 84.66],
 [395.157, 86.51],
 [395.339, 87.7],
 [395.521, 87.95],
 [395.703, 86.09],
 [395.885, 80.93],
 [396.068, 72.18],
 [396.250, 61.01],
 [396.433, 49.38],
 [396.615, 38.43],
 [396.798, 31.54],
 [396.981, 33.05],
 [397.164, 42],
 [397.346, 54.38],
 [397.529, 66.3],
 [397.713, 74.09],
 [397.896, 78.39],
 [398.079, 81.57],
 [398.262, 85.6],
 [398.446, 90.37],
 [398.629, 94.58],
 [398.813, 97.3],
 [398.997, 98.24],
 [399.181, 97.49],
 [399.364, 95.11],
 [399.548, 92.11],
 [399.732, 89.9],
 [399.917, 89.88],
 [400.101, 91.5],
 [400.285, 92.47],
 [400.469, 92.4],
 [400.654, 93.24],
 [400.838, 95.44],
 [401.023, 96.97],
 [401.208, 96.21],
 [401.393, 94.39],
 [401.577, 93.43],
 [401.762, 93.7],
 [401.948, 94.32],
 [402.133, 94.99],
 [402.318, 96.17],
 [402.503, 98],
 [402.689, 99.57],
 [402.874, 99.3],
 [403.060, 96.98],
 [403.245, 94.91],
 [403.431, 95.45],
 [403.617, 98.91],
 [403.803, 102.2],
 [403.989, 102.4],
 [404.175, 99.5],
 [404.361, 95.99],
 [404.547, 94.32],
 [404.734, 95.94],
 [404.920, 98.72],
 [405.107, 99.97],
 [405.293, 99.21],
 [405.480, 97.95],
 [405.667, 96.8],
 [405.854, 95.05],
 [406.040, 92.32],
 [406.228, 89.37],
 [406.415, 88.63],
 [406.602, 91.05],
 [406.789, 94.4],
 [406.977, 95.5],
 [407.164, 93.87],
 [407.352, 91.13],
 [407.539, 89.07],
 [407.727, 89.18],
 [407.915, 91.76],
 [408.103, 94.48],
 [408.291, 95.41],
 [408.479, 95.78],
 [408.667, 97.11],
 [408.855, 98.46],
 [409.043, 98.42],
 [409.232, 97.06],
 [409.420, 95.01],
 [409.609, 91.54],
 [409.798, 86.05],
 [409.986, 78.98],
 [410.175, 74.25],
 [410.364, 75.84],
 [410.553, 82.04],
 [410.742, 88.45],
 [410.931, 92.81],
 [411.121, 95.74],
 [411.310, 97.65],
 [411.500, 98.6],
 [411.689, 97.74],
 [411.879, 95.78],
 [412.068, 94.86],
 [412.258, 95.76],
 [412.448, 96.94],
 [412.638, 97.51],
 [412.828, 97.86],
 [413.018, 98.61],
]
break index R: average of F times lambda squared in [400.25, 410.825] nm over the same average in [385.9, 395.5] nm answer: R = 1.34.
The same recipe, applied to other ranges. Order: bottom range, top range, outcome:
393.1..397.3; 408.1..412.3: 1.63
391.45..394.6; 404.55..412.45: 1.65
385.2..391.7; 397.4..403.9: 1.19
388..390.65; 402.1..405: 1.37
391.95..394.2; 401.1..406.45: 1.90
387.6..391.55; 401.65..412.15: 1.28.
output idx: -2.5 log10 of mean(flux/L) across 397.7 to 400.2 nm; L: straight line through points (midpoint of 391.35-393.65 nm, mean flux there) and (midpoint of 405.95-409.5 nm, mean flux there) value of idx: -0.20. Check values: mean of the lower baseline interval 61.1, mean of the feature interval 90.2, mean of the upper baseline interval 93.6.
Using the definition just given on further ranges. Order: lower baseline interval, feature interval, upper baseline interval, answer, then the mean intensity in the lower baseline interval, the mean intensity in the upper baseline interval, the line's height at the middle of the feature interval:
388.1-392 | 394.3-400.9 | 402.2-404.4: 0.154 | 79.7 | 98.3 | 90.3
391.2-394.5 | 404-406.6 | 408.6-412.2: -0.156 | 62.4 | 91.4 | 83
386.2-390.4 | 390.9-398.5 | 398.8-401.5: 0.288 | 80.5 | 94.1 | 87.9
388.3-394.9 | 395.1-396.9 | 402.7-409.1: 0.155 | 70.5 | 95.6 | 78.2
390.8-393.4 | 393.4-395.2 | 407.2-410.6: 0.110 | 69.8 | 90.3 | 72.5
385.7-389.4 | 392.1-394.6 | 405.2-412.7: 0.444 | 80.4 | 92.7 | 83.7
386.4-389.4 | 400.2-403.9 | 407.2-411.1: -0.111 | 79.4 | 90.3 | 86.6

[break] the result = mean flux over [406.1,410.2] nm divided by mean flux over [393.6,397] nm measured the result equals 1.37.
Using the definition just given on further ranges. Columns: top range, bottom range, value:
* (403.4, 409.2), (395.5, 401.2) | 1.21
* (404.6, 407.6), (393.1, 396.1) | 1.40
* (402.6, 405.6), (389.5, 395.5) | 1.36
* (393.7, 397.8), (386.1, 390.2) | 0.82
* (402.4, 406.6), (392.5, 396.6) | 1.52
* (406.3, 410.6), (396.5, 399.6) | 1.24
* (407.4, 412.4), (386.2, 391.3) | 1.13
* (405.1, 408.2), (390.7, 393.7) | 1.40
